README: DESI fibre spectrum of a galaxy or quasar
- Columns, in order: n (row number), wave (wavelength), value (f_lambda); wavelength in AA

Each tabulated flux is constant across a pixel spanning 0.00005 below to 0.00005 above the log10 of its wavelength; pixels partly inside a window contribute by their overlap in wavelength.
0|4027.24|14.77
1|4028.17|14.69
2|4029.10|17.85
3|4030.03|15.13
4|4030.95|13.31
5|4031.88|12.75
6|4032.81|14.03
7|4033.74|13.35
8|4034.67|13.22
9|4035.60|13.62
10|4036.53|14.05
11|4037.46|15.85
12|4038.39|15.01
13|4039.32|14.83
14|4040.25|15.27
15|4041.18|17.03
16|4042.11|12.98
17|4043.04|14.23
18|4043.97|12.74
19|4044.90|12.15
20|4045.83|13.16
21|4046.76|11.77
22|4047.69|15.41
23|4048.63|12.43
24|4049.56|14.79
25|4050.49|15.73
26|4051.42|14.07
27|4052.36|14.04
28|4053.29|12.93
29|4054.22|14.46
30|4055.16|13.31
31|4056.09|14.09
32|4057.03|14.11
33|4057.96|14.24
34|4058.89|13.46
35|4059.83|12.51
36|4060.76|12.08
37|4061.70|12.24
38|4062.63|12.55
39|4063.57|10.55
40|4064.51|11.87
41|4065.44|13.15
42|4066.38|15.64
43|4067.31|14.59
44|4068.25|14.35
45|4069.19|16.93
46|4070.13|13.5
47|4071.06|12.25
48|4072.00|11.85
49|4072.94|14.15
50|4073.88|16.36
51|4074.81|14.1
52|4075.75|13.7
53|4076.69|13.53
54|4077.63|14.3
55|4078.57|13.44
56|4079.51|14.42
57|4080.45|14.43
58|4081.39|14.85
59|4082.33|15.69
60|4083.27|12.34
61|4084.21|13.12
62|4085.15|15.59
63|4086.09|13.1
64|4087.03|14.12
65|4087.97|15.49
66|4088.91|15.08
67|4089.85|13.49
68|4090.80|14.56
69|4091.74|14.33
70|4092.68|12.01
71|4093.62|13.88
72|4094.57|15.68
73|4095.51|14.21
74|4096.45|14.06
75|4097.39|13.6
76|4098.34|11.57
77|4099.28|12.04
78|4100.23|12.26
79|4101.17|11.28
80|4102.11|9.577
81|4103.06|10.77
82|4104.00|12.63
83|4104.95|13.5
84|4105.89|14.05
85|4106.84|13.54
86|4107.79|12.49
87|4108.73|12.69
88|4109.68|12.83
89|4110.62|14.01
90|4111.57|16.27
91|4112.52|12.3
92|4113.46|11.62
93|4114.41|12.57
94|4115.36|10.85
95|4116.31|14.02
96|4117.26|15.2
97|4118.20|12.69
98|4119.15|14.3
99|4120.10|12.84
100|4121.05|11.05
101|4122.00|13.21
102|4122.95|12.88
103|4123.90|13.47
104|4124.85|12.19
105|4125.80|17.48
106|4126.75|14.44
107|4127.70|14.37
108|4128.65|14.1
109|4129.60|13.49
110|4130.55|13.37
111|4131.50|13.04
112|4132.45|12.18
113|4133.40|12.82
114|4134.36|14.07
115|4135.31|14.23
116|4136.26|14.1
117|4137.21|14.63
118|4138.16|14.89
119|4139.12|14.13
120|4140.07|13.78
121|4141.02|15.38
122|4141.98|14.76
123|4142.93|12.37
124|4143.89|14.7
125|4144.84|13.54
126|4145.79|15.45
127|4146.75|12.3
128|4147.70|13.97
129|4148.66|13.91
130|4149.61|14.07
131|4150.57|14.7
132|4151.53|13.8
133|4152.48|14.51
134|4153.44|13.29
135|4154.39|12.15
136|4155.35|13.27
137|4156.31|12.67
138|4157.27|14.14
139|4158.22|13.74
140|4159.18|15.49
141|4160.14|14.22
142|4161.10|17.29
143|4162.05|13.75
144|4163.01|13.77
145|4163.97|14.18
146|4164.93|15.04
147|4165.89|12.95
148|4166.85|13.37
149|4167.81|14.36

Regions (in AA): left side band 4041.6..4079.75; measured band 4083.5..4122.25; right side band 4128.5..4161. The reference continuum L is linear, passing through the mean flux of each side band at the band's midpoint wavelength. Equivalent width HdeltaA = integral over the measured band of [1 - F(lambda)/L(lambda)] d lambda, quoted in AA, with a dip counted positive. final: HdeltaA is 1.49 AA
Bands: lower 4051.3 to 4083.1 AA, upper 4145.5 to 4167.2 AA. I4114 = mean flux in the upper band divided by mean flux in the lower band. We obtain 1.02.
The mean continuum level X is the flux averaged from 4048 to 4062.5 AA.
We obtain 13.6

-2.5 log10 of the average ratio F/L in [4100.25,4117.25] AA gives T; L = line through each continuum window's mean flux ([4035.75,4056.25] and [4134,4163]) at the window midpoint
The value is 0.11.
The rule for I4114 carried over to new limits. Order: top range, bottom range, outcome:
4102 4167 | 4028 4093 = 0.98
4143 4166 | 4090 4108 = 1.08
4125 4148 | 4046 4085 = 1.02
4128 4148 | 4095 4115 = 1.09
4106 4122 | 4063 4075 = 0.95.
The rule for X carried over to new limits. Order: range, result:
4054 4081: 13.7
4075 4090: 14.2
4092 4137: 13.2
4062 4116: 13.5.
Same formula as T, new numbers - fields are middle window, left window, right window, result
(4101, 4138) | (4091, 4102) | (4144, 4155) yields 0.01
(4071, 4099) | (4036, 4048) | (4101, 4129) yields -0.03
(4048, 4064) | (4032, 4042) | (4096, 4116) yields 0.05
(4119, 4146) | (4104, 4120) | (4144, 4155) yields -0.02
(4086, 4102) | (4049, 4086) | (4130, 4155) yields 0.03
